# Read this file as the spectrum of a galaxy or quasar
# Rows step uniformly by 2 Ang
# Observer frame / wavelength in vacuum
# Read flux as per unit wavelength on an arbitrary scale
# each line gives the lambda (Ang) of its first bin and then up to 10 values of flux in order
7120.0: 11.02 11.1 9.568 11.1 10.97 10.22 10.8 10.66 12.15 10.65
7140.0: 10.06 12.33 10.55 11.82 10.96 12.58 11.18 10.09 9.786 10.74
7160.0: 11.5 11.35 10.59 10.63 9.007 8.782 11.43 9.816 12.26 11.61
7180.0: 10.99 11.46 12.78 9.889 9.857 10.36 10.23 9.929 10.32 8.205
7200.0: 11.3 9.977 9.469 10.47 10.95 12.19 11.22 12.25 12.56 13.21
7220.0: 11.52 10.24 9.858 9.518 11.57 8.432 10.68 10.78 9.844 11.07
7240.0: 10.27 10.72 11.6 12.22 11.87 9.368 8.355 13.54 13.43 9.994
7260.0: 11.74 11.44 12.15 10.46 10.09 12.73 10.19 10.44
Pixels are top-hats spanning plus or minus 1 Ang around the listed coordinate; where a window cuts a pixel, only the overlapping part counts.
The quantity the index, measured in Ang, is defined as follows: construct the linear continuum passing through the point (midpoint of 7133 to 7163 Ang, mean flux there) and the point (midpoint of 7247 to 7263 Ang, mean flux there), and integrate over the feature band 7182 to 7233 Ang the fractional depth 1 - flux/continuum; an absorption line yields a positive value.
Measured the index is 2.1 Ang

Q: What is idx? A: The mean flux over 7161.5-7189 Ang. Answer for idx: 10.7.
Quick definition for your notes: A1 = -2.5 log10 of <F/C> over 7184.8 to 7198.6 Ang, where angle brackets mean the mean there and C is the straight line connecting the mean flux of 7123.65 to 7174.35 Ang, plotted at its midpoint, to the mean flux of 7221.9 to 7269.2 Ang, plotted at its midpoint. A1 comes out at 0.092 mag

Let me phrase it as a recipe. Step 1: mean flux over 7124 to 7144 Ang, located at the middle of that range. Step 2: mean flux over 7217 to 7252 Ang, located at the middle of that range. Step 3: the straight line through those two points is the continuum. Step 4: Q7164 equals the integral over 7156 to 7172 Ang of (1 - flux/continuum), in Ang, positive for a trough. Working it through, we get 0.6 Ang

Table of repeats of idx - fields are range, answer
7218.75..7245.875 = 10.6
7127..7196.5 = 10.8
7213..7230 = 11.2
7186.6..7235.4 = 10.6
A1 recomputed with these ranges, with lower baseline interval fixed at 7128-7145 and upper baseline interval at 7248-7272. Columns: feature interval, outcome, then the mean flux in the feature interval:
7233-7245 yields 0.04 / 10.7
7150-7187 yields 0.02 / 10.8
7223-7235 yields 0.10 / 10.1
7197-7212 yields 0.07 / 10.4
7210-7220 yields -0.10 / 12.2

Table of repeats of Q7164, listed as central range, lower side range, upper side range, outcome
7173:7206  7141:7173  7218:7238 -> 0.4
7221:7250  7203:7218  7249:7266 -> 1.9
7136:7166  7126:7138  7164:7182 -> -0.7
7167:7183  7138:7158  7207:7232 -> 0.5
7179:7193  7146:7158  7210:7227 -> 0.5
